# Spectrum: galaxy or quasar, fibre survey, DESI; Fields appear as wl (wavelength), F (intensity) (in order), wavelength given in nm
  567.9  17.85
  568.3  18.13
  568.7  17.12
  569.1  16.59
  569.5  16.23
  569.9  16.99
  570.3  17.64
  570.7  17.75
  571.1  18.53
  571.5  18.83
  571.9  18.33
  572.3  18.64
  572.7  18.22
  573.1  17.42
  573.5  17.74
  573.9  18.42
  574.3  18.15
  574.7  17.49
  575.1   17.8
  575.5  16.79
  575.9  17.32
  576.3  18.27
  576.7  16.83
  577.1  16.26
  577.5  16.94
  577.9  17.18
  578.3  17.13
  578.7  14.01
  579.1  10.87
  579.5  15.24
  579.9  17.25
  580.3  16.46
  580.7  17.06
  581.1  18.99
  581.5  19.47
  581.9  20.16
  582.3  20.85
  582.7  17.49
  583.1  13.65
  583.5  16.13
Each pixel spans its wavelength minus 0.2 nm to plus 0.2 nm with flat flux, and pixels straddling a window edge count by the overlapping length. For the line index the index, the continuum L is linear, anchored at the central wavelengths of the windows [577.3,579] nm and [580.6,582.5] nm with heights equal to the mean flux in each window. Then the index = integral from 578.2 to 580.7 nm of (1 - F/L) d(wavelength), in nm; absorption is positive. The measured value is 0.301 nm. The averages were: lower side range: 16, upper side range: 19.4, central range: 15.2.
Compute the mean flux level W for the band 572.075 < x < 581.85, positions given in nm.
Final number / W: 17.1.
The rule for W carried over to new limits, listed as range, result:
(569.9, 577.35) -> 17.8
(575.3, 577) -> 17.2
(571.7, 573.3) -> 18.2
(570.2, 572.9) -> 18.3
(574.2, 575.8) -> 17.5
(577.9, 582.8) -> 17.1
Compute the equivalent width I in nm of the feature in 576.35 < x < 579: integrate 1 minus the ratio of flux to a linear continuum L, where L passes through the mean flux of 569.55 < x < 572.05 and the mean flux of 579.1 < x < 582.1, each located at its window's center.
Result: 0.18 nm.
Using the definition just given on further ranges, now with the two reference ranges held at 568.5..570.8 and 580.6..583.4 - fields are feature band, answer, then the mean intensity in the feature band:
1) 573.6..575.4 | -0.04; 17.9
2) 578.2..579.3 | 0.26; 13.7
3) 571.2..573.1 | -0.12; 18.4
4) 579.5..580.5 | 0.08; 16.5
